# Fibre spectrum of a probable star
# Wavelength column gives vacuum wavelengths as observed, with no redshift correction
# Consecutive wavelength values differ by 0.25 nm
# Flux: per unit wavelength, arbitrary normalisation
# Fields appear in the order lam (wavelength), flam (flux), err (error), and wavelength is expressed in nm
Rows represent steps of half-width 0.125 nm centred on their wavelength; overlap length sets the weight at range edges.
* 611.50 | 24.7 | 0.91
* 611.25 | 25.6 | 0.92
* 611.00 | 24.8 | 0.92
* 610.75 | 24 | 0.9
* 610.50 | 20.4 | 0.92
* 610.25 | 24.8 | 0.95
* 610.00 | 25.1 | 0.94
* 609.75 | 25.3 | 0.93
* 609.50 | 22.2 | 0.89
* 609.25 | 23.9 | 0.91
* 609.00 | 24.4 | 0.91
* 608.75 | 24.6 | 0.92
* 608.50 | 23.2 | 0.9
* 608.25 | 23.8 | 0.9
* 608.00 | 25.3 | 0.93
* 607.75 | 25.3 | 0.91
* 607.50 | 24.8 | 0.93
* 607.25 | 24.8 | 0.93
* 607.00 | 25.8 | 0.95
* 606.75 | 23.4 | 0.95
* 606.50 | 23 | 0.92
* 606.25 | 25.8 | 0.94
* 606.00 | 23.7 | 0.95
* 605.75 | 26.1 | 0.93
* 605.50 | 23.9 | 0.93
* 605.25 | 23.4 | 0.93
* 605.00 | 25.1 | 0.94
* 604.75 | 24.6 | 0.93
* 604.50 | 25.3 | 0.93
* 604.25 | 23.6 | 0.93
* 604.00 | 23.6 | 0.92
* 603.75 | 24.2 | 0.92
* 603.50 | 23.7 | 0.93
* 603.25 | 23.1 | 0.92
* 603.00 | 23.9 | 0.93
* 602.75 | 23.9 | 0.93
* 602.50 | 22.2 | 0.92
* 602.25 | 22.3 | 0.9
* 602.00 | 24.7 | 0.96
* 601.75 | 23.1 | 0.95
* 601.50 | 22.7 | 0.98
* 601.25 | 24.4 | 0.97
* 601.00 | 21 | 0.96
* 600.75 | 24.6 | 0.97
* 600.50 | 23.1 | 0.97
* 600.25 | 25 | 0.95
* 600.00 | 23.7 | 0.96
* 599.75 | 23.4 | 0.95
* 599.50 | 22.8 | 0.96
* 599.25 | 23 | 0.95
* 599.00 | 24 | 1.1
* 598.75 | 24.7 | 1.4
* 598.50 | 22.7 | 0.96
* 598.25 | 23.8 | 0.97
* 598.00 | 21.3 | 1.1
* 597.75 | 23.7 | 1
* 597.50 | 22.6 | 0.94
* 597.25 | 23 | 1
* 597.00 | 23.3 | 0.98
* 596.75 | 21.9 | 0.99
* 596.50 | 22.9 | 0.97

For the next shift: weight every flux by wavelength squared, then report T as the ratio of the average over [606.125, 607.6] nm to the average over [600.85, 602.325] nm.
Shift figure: 1.08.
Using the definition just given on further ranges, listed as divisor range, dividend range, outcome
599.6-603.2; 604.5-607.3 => 1.06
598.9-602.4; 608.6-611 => 1.05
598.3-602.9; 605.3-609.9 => 1.07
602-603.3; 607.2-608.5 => 1.08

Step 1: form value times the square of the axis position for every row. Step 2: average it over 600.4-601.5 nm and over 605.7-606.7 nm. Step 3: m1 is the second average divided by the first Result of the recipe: 1.1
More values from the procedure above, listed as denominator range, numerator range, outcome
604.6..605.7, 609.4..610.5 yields 1.00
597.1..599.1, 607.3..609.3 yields 1.09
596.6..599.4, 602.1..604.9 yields 1.05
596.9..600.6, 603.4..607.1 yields 1.07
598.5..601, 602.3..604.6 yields 1.01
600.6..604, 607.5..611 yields 1.05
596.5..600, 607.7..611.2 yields 1.08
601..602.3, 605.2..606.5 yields 1.07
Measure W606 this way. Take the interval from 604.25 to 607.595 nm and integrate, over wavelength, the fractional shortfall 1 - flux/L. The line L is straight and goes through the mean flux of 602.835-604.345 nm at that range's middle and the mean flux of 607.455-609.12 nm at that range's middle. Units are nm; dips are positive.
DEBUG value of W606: -0.07 nm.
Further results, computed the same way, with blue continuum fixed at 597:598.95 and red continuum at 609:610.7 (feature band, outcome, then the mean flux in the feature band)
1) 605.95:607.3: -0.05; 24.4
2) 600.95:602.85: 0.02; 23.1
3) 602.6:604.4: -0.02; 23.7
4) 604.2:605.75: -0.07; 24.5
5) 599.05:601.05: -0.02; 23.4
